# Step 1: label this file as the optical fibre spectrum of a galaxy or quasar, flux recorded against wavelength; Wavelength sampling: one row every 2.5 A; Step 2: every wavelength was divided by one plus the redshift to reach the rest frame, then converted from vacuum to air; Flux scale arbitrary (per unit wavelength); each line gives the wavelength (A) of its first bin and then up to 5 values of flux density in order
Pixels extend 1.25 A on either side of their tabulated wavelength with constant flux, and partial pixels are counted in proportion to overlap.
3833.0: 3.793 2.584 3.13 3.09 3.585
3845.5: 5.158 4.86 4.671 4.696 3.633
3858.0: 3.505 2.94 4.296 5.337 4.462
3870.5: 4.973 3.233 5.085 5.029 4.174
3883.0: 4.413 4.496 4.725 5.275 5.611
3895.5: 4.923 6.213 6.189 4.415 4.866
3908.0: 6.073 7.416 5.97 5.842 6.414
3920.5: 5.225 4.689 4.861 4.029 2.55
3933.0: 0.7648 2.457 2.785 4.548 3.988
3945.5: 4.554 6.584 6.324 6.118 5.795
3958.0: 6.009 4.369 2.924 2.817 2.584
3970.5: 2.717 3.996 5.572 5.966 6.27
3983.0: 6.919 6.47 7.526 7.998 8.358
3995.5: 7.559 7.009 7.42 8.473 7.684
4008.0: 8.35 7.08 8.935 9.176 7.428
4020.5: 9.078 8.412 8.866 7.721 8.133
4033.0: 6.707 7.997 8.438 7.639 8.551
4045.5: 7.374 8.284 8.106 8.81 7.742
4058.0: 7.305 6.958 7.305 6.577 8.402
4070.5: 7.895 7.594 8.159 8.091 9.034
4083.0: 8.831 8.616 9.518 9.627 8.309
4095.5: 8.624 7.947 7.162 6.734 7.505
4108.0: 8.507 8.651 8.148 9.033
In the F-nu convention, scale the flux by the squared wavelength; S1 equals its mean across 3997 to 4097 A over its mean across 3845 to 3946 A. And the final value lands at 1.90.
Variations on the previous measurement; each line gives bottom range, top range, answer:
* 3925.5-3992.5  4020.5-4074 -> 1.73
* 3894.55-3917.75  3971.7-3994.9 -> 1.18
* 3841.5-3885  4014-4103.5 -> 2.05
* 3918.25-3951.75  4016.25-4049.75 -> 2.03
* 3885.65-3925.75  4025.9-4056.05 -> 1.55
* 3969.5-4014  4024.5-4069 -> 1.16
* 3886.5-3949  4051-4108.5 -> 1.81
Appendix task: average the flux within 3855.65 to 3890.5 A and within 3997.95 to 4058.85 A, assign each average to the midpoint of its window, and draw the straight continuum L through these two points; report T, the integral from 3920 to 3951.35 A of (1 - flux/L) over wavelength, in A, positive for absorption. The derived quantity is 9.72 A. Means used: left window 4.37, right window 8.05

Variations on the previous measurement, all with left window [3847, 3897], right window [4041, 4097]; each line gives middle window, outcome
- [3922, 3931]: 2.3 A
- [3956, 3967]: 3.6 A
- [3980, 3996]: -1.6 A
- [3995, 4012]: -1.8 A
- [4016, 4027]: -1.8 A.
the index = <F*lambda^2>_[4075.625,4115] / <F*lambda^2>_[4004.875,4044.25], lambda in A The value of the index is 1.06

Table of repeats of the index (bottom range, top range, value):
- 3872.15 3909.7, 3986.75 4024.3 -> 1.69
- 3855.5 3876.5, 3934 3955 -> 1.16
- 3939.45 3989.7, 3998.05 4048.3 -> 1.62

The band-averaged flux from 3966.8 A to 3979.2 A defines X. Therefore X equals 4.17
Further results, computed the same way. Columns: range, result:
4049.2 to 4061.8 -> 7.78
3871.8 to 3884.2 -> 4.39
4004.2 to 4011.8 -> 7.72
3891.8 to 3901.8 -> 5.73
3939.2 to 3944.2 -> 4.26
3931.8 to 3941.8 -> 2.65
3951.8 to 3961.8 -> 5.56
